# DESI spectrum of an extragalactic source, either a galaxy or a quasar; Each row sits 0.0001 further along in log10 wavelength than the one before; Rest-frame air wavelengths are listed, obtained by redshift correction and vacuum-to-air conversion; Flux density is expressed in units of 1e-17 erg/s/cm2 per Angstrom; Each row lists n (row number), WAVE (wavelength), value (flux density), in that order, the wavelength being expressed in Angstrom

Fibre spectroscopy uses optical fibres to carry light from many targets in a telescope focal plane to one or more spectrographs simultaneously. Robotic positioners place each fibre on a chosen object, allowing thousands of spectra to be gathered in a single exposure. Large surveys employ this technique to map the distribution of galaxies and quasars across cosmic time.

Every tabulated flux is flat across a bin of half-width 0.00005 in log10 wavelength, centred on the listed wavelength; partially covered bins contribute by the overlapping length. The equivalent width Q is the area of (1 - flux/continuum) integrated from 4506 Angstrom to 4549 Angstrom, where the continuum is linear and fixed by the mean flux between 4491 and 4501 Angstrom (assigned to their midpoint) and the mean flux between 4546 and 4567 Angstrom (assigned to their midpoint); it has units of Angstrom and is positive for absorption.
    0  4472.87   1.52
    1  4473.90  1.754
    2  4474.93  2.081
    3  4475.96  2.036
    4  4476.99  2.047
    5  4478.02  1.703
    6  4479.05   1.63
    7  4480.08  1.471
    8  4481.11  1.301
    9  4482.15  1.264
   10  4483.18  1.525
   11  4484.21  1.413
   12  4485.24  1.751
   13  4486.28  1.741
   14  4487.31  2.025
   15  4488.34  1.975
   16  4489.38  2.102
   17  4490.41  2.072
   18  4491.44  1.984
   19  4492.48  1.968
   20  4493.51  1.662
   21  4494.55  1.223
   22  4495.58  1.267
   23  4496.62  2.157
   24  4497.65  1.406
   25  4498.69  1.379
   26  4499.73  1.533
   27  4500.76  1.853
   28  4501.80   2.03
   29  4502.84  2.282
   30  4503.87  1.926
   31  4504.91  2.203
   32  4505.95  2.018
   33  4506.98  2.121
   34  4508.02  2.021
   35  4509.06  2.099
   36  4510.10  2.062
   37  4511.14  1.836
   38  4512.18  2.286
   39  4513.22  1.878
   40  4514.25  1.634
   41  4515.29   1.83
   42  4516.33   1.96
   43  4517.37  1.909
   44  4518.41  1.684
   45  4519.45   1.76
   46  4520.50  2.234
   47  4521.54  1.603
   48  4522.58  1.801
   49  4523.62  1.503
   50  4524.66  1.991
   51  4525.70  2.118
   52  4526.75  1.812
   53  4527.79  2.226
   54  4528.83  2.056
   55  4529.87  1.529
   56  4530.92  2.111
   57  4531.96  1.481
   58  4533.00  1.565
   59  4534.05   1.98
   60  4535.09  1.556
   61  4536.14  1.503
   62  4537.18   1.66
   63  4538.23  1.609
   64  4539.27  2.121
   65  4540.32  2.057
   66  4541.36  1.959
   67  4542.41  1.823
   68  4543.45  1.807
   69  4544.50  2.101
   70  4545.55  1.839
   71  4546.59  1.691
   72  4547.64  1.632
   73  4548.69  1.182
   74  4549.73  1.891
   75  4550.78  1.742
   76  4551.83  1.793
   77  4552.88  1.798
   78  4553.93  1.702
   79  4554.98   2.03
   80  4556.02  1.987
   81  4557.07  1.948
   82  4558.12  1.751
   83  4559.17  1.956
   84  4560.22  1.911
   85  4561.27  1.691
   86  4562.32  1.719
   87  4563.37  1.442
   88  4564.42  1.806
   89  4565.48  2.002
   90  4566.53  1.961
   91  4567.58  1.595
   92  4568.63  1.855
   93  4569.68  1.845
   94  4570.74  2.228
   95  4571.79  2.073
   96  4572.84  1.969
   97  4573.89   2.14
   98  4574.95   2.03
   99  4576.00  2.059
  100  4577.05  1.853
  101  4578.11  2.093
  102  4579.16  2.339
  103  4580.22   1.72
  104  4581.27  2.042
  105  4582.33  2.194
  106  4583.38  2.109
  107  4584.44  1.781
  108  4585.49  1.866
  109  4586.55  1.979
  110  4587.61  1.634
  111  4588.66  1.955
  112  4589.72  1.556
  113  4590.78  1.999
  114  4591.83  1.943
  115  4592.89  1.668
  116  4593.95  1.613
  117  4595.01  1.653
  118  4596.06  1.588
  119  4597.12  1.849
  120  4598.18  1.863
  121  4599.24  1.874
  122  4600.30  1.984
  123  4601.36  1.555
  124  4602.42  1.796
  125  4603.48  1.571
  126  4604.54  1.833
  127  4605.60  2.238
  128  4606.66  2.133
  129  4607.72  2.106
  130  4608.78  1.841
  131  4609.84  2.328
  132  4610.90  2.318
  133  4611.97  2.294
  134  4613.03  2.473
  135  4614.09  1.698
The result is -3.5 Angstrom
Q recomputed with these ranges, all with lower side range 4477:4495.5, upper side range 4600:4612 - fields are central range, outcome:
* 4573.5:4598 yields 0.5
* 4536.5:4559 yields 0.4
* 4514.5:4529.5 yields -0.9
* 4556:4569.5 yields 0.5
